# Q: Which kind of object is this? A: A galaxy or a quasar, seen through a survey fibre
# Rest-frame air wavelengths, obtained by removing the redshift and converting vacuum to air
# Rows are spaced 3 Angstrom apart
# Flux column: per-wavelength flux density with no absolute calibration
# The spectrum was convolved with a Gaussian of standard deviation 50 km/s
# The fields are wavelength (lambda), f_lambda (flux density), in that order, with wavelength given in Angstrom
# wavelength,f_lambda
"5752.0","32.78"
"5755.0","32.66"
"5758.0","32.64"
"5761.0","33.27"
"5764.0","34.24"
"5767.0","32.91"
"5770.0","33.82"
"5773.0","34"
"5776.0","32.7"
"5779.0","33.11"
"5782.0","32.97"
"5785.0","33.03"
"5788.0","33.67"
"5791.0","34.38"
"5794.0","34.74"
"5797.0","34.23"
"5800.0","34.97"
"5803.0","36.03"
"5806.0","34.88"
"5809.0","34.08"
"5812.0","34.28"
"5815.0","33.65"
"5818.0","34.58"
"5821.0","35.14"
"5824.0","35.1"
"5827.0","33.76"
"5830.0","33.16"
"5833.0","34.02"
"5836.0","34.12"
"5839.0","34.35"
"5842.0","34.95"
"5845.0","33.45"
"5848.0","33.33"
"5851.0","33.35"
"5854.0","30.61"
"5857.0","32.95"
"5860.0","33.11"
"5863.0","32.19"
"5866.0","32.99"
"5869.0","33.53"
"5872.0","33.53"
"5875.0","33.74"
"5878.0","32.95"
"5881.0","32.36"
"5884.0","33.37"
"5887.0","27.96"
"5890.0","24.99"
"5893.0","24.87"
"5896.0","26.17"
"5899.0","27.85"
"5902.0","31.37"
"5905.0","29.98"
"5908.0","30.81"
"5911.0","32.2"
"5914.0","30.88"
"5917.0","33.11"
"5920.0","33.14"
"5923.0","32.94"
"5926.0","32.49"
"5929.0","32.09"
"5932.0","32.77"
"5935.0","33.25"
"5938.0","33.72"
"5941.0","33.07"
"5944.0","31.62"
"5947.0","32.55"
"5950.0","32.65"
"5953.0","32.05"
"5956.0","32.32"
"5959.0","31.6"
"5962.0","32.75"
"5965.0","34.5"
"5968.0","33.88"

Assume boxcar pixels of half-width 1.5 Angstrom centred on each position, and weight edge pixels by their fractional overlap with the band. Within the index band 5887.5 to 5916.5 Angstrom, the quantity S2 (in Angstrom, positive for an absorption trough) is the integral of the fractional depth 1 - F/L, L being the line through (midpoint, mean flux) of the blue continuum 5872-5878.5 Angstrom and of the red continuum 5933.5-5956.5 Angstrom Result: 3.7 Angstrom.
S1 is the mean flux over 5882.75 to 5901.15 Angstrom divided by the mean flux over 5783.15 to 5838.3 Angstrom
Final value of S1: 0.80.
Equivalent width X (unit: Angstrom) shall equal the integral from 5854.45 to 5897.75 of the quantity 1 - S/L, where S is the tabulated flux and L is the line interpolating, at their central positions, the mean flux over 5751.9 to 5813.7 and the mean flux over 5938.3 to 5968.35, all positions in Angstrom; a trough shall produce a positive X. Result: 2.8 Angstrom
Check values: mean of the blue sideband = 33.8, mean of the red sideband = 32.7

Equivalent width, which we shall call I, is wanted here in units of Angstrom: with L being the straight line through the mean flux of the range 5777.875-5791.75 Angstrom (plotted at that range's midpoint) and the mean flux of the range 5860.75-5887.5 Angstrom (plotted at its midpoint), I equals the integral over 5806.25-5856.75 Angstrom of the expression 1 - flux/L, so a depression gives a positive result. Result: -1.3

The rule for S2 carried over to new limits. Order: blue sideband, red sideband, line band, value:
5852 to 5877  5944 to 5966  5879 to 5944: 3.4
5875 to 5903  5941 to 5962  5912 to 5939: -1.4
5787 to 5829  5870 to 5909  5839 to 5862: -0.7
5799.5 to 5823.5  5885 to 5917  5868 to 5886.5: -1.5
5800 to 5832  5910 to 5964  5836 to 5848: 0.0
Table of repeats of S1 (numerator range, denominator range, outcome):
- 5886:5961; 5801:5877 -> 0.92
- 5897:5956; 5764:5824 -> 0.94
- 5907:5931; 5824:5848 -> 0.95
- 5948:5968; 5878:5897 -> 1.14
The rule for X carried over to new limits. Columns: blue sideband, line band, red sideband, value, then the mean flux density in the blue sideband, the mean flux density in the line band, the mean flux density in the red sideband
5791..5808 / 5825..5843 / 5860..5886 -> 0.0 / 34.9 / 34.1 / 33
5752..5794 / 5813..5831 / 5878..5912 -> -1.4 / 33.4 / 34.3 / 29.4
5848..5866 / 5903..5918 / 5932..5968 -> 0.6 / 32.6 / 31.3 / 32.8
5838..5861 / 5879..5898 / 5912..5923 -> 2.5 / 33.2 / 28.4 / 32.4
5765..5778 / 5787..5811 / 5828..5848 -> -0.7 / 33.4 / 34.6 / 34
